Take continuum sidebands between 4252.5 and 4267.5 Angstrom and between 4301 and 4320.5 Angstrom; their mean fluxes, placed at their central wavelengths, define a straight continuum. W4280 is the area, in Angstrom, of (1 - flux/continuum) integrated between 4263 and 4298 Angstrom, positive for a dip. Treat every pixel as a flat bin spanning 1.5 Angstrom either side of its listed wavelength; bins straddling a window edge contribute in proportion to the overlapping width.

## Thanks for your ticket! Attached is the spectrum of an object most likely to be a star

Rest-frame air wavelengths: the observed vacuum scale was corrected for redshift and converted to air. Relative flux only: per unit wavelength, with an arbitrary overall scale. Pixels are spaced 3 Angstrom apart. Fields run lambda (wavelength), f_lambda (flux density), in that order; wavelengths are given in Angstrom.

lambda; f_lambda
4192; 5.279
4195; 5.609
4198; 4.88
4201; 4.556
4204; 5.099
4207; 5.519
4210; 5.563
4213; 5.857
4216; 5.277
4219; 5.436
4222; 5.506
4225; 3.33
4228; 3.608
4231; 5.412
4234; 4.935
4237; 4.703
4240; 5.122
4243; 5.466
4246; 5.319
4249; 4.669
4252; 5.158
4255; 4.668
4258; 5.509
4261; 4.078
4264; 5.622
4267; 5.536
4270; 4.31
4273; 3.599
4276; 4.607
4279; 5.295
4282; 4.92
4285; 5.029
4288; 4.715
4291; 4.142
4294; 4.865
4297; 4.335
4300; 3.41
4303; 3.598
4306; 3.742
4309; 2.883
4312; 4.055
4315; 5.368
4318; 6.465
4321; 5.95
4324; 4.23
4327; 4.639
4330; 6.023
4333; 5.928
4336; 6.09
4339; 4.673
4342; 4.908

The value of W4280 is 0.4 Angstrom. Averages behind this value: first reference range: 5.06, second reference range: 4.41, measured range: 4.74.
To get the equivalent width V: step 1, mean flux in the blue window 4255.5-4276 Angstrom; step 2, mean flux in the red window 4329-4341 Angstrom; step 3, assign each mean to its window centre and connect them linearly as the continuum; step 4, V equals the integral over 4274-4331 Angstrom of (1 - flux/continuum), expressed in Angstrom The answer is 6.5 Angstrom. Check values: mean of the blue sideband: 4.76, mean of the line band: 4.62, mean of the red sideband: 5.63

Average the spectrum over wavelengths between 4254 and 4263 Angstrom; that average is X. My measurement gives 4.8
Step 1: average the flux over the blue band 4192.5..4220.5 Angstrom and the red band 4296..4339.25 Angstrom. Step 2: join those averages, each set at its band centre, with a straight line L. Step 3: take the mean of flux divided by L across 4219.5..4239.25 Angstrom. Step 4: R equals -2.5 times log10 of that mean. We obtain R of 0.12 mag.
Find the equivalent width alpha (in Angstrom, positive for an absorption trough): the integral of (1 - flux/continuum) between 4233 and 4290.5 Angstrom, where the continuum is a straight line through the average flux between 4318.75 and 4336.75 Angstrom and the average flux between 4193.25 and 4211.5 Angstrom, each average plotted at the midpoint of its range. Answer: 4.8 Angstrom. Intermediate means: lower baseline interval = 5.21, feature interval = 4.89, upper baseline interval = 5.49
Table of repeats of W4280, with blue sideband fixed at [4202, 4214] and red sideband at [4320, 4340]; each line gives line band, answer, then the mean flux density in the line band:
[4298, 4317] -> 5.1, 3.92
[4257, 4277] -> 2.5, 4.74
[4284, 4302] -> 3.4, 4.38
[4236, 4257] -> 1.5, 5.03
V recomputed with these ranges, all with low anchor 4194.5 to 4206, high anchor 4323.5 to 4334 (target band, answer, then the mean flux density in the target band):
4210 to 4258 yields 0.7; 5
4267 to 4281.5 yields 1.6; 4.6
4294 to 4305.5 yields 2.8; 3.92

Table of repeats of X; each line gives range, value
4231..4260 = 5.06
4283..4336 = 4.71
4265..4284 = 4.74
